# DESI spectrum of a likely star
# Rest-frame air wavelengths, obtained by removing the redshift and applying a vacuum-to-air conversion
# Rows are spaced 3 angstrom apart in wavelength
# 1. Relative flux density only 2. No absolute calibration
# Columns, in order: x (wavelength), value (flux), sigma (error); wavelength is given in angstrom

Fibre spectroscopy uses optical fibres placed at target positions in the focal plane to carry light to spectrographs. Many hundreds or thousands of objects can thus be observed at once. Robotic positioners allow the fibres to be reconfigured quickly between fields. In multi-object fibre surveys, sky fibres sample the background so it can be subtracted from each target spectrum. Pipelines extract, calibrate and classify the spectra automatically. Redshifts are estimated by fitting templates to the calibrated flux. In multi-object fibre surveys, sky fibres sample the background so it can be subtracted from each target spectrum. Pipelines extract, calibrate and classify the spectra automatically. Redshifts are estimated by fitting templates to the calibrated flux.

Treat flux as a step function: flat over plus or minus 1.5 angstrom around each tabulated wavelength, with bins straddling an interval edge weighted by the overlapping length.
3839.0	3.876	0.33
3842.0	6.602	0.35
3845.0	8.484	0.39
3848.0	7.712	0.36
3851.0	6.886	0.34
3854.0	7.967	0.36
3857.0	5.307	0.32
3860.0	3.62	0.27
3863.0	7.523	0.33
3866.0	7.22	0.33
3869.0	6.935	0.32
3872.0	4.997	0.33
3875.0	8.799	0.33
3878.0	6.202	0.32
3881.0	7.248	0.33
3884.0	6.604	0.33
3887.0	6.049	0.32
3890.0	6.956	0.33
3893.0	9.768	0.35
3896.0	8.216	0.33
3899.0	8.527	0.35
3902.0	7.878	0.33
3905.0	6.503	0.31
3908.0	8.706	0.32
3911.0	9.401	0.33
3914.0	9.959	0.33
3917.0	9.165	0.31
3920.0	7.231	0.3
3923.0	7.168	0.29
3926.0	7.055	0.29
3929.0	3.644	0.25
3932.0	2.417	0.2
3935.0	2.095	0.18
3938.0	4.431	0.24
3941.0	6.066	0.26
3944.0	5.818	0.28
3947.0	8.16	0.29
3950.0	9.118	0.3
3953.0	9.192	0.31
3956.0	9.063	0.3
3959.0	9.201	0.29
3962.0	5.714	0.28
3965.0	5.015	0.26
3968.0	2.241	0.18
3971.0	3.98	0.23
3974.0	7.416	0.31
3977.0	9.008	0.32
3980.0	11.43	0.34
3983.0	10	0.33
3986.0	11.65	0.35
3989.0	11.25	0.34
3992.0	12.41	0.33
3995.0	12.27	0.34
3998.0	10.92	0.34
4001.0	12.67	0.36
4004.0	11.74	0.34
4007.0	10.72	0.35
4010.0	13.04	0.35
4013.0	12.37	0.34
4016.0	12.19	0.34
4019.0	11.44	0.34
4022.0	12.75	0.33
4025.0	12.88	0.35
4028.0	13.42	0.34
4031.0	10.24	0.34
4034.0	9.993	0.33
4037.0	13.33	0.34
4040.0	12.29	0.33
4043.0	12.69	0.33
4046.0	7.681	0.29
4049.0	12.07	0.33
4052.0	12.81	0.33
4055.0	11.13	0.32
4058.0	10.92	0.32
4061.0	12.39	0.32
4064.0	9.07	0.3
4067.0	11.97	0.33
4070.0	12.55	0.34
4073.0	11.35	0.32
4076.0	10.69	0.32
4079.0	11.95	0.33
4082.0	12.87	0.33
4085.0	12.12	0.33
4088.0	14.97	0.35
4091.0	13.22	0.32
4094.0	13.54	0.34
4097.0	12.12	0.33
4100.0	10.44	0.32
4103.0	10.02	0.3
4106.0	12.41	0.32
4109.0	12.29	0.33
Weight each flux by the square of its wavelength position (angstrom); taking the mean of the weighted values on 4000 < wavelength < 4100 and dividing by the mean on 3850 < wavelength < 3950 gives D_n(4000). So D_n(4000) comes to 1.89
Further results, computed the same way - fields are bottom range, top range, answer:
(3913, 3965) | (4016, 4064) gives 1.83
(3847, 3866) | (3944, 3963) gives 1.33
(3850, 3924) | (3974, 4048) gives 1.66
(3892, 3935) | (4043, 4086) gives 1.69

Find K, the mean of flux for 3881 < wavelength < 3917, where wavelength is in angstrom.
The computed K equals 8.06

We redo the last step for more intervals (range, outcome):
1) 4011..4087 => 11.8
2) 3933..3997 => 7.86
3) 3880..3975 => 6.87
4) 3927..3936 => 2.99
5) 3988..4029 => 12.1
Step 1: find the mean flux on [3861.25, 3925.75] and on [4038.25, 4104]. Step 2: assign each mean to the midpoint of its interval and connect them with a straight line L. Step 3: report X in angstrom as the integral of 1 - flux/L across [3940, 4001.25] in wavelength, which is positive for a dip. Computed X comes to 5.6 angstrom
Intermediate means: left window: 7.64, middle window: 8.64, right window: 11.8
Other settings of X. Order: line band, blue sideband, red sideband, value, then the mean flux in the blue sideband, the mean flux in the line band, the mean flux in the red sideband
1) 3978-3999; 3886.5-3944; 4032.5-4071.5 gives -4.57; 6.89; 11.4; 11.5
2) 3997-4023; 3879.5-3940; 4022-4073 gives -4.13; 6.94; 12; 11.6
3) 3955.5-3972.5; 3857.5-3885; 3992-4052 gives 7.08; 6.53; 5.68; 11.9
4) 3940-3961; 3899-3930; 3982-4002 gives 3.30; 7.78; 8.08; 11.6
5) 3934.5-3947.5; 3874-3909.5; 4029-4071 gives 5.11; 7.6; 5.34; 11.4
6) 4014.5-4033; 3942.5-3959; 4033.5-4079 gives -2.83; 8.35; 12.1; 11.4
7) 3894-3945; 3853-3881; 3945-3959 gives 6.92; 6.52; 6.76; 8.81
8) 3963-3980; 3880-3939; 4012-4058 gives 6.06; 6.97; 6.06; 11.8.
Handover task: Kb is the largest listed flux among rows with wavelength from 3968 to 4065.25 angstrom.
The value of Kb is 13.42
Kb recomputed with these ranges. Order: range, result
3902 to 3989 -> 11.65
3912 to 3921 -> 9.959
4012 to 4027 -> 12.88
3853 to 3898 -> 9.768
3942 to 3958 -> 9.192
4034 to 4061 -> 13.33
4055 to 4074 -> 12.55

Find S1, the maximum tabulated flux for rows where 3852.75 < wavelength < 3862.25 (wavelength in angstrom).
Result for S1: 7.967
